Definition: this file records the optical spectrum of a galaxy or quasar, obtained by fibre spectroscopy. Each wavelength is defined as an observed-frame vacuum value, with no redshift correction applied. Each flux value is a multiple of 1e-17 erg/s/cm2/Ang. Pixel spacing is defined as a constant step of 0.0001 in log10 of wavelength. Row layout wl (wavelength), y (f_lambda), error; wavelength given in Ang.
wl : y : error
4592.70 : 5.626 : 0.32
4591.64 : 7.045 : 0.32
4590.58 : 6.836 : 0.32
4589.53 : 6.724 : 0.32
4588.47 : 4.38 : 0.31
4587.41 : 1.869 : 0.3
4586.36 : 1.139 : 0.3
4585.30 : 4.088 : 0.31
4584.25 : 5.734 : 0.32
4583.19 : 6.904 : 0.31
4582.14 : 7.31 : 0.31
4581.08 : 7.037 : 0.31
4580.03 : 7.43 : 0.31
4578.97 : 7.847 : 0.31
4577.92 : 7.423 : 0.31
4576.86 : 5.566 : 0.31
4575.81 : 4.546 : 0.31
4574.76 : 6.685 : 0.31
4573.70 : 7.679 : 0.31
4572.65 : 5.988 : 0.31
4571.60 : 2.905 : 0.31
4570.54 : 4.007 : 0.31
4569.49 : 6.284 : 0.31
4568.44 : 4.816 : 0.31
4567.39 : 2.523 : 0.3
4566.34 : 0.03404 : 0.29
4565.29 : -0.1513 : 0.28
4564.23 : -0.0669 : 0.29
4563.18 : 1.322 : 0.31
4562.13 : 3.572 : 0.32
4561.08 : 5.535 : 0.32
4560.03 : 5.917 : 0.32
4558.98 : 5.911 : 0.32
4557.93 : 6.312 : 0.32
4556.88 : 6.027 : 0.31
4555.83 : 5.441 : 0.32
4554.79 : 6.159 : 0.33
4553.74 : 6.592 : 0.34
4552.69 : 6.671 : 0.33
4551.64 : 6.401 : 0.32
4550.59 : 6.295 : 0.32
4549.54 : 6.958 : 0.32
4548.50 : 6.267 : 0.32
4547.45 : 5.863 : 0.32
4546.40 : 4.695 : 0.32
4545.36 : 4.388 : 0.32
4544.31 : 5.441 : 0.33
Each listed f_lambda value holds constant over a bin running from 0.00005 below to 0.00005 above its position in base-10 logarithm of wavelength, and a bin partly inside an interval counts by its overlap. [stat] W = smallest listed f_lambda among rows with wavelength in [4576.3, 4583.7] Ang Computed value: 5.566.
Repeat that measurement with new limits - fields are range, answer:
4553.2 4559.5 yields 5.441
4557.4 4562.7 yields 3.572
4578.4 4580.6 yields 7.43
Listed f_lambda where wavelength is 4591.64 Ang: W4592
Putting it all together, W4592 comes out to 7.045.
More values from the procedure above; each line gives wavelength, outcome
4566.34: 0.03404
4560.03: 5.917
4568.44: 4.816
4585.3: 4.088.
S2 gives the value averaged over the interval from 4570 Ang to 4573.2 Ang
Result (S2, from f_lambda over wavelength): 4.34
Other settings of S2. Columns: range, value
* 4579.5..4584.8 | 6.87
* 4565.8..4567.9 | 1.26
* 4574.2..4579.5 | 6.42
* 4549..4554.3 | 6.58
